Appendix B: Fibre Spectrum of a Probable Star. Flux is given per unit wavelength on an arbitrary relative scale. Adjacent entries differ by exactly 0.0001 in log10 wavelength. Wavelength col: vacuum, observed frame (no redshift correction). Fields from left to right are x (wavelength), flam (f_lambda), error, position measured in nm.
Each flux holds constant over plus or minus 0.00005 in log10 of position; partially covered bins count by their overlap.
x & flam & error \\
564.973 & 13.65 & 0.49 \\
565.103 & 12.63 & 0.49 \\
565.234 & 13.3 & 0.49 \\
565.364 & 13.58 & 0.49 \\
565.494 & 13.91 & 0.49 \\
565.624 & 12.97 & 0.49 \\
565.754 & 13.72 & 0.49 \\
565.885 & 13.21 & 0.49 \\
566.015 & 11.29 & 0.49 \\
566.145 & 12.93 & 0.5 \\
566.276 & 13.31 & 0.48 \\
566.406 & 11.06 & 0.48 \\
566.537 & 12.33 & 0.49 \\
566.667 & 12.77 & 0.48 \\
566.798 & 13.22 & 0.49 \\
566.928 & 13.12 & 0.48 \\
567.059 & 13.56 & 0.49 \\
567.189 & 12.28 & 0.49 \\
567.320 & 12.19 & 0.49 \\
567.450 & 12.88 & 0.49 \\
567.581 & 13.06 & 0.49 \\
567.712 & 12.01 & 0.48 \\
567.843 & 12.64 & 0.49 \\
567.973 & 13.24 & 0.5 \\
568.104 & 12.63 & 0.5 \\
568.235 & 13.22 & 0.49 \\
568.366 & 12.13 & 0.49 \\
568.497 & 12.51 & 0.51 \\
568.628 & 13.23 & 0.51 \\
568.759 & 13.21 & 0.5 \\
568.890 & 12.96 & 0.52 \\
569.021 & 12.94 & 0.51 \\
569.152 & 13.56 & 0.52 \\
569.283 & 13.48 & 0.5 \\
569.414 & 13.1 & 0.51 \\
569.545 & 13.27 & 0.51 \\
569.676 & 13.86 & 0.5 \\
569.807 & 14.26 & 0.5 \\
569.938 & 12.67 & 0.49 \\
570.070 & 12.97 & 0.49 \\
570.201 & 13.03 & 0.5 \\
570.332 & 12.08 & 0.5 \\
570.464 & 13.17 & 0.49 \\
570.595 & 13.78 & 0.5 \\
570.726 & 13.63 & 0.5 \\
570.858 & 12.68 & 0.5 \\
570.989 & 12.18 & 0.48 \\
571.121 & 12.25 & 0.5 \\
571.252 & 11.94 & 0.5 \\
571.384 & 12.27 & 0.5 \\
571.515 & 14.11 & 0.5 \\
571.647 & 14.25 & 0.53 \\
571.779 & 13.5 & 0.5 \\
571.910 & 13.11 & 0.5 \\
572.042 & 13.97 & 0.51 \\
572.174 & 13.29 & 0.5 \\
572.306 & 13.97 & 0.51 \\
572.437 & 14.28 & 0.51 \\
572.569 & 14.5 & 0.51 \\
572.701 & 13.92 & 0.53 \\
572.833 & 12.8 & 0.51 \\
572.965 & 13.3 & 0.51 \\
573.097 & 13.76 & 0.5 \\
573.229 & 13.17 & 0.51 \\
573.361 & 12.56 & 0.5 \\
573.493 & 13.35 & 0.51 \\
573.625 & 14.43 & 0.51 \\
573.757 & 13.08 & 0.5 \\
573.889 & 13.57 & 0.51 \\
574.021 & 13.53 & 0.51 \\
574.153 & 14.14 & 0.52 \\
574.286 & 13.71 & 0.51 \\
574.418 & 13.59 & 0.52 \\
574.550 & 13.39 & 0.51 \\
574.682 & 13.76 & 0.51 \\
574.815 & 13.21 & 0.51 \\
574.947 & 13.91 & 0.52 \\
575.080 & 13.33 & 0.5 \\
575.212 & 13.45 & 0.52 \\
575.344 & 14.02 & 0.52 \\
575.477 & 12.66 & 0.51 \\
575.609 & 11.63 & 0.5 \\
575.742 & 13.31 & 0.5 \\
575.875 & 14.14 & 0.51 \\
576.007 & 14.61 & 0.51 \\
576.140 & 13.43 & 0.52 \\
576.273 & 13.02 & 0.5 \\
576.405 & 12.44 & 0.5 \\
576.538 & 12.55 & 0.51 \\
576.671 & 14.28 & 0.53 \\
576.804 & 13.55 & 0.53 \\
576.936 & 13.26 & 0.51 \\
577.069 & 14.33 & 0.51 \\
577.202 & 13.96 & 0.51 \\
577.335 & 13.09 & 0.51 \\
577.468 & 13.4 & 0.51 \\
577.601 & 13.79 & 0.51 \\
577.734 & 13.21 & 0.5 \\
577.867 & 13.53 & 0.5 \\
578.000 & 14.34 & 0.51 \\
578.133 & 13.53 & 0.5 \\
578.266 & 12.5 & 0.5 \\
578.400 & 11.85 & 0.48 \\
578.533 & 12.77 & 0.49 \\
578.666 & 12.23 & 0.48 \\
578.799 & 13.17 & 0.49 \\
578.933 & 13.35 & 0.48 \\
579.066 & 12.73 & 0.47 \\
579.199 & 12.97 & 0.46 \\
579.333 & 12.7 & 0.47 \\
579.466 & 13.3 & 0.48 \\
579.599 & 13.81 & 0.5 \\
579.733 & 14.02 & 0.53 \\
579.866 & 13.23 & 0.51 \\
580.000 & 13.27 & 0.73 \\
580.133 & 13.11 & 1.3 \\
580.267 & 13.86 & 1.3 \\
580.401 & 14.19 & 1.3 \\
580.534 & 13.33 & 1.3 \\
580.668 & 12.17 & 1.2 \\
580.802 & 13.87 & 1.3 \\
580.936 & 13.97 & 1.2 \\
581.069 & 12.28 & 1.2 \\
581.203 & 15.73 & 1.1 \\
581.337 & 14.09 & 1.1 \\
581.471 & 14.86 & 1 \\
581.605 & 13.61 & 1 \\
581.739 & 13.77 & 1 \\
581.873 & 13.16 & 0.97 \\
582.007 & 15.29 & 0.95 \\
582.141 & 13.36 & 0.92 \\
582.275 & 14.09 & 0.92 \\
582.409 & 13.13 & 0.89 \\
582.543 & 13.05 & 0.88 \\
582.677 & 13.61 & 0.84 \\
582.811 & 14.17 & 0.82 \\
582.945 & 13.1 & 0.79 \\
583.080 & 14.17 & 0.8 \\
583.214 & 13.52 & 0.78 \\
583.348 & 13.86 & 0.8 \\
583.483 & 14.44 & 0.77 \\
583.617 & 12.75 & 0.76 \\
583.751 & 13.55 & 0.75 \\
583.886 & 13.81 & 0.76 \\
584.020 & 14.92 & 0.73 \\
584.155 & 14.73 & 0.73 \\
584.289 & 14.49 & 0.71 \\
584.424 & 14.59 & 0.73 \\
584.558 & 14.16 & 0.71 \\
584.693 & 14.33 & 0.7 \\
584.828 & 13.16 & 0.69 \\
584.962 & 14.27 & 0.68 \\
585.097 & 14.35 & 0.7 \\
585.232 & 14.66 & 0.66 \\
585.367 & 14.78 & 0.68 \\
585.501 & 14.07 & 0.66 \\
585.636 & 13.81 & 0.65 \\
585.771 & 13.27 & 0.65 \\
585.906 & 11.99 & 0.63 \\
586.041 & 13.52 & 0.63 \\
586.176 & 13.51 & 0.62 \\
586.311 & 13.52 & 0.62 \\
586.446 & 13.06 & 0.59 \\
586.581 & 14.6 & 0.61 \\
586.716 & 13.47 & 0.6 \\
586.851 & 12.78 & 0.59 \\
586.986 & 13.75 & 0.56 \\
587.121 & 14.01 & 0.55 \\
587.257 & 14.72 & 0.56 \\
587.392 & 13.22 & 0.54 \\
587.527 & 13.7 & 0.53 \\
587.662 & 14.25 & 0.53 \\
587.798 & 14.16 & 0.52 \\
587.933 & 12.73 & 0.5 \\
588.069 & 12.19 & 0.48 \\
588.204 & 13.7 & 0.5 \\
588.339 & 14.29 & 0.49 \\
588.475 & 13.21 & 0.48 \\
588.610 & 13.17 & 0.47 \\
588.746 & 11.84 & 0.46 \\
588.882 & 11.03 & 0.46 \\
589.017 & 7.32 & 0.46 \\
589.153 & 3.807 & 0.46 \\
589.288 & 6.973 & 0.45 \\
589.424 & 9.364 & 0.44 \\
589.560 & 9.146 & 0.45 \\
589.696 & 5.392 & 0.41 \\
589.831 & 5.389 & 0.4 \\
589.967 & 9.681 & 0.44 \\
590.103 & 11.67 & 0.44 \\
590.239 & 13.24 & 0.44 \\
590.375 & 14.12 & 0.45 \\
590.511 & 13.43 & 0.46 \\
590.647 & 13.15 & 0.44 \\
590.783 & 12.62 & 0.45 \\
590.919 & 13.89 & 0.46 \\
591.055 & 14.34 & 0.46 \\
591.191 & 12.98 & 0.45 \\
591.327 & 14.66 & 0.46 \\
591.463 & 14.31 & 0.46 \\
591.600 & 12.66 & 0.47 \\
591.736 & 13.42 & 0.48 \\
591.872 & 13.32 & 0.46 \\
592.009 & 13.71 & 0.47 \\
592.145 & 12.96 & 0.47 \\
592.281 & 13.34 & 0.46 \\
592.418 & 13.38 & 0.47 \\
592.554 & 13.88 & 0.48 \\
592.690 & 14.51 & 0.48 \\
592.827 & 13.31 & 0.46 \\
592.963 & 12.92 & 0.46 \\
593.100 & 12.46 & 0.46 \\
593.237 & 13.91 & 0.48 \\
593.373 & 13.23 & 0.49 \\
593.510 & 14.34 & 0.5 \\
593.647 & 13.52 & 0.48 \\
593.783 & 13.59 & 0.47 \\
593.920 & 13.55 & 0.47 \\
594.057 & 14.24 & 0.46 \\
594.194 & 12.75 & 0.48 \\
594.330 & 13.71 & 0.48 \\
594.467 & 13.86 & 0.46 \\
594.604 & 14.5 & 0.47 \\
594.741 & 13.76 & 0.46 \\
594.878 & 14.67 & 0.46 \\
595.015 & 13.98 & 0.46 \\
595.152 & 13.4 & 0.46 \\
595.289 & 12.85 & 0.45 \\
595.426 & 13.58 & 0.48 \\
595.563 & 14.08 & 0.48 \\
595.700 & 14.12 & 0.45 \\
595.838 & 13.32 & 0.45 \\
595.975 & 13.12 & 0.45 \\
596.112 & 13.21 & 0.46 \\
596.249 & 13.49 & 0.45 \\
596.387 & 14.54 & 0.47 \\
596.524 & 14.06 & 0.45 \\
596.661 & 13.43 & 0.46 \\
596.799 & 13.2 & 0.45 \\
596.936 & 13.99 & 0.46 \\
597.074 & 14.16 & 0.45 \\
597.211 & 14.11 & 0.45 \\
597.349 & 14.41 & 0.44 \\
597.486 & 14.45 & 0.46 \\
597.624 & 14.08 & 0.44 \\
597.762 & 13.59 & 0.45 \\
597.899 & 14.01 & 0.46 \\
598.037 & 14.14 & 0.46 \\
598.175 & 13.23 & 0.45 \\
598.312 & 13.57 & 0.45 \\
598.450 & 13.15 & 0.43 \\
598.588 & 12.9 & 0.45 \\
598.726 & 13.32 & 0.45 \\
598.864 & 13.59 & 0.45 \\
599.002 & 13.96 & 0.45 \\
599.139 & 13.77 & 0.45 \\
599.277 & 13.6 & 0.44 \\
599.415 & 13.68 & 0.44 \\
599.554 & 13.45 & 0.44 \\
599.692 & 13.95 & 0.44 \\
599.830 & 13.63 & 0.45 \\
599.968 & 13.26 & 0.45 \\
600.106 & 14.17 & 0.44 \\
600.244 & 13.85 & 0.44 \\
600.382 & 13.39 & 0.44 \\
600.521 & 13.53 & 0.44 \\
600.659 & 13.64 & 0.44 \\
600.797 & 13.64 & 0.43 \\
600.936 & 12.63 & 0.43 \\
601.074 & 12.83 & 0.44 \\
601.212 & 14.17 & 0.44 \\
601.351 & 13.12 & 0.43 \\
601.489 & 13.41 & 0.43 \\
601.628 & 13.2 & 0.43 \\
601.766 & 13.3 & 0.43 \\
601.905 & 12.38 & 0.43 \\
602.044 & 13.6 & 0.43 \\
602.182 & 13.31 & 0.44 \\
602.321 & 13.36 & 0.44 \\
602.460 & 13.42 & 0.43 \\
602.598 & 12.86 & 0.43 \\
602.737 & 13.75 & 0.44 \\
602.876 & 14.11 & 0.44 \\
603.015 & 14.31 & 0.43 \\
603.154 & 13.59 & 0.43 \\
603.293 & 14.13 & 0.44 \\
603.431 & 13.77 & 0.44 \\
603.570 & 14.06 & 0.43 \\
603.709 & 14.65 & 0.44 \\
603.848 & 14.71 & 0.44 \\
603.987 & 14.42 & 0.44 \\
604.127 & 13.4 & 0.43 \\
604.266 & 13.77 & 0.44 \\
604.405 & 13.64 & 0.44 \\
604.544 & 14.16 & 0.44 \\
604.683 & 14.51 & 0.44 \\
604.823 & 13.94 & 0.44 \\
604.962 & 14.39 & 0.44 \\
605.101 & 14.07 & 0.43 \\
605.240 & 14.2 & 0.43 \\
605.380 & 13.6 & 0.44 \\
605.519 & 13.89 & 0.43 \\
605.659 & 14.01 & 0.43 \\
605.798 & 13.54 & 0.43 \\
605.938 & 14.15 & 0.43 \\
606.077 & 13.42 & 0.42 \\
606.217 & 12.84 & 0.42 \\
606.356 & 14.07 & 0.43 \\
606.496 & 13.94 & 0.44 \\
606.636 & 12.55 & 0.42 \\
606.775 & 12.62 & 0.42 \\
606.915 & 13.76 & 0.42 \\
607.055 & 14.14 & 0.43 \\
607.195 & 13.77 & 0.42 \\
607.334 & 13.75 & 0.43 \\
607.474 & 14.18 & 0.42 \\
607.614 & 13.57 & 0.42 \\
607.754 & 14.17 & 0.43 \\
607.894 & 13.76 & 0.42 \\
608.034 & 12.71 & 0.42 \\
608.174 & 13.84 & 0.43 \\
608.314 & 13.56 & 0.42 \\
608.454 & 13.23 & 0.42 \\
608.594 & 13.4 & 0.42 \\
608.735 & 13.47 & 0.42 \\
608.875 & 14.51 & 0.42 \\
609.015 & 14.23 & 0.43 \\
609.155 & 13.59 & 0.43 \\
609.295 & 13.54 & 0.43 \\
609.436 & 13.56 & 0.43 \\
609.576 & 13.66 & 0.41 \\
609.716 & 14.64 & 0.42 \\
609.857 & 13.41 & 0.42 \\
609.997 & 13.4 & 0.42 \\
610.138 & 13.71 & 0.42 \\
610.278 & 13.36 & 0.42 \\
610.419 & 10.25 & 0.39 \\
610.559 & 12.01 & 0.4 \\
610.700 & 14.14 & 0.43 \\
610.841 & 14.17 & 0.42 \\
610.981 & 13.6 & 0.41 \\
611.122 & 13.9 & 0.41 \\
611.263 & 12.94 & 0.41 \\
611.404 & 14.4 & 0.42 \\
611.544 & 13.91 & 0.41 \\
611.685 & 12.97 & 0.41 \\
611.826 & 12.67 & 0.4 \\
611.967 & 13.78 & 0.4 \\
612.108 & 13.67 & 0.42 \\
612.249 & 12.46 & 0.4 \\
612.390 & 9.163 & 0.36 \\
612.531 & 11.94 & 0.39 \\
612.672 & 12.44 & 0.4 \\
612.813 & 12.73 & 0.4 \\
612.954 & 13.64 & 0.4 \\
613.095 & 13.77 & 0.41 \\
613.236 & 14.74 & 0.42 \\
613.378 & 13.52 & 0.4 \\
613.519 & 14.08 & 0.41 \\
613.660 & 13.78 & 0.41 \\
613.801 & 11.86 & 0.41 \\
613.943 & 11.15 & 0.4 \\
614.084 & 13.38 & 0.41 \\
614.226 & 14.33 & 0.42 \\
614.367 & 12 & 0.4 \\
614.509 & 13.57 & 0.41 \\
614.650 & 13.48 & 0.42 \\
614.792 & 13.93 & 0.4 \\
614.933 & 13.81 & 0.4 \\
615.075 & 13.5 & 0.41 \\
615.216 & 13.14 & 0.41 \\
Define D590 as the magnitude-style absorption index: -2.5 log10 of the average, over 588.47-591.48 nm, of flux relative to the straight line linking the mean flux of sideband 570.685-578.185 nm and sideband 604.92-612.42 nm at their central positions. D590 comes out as 0.22 mag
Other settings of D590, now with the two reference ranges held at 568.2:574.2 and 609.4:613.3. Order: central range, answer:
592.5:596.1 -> -0.035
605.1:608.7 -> -0.036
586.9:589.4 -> 0.100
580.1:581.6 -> -0.041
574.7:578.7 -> -0.005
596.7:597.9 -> -0.062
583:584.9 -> -0.062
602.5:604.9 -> -0.063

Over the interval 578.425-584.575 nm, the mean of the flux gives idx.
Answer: 13.6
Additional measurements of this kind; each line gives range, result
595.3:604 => 13.7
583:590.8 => 12.7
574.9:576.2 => 13.4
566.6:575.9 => 13.2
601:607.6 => 13.7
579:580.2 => 13.2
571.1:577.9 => 13.5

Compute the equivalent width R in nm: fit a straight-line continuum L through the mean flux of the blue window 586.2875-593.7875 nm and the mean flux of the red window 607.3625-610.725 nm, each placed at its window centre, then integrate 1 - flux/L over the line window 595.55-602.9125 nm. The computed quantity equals -0.35 nm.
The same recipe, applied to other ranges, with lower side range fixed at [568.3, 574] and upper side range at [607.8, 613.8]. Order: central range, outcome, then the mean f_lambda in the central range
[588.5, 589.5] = 0.30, 9.25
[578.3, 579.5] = 0.05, 12.8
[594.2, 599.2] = -0.17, 13.7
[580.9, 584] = -0.12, 13.8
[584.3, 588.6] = -0.15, 13.7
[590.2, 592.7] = -0.05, 13.6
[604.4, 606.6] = -0.09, 13.9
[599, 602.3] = -0.04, 13.5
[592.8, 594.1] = -0.02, 13.5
